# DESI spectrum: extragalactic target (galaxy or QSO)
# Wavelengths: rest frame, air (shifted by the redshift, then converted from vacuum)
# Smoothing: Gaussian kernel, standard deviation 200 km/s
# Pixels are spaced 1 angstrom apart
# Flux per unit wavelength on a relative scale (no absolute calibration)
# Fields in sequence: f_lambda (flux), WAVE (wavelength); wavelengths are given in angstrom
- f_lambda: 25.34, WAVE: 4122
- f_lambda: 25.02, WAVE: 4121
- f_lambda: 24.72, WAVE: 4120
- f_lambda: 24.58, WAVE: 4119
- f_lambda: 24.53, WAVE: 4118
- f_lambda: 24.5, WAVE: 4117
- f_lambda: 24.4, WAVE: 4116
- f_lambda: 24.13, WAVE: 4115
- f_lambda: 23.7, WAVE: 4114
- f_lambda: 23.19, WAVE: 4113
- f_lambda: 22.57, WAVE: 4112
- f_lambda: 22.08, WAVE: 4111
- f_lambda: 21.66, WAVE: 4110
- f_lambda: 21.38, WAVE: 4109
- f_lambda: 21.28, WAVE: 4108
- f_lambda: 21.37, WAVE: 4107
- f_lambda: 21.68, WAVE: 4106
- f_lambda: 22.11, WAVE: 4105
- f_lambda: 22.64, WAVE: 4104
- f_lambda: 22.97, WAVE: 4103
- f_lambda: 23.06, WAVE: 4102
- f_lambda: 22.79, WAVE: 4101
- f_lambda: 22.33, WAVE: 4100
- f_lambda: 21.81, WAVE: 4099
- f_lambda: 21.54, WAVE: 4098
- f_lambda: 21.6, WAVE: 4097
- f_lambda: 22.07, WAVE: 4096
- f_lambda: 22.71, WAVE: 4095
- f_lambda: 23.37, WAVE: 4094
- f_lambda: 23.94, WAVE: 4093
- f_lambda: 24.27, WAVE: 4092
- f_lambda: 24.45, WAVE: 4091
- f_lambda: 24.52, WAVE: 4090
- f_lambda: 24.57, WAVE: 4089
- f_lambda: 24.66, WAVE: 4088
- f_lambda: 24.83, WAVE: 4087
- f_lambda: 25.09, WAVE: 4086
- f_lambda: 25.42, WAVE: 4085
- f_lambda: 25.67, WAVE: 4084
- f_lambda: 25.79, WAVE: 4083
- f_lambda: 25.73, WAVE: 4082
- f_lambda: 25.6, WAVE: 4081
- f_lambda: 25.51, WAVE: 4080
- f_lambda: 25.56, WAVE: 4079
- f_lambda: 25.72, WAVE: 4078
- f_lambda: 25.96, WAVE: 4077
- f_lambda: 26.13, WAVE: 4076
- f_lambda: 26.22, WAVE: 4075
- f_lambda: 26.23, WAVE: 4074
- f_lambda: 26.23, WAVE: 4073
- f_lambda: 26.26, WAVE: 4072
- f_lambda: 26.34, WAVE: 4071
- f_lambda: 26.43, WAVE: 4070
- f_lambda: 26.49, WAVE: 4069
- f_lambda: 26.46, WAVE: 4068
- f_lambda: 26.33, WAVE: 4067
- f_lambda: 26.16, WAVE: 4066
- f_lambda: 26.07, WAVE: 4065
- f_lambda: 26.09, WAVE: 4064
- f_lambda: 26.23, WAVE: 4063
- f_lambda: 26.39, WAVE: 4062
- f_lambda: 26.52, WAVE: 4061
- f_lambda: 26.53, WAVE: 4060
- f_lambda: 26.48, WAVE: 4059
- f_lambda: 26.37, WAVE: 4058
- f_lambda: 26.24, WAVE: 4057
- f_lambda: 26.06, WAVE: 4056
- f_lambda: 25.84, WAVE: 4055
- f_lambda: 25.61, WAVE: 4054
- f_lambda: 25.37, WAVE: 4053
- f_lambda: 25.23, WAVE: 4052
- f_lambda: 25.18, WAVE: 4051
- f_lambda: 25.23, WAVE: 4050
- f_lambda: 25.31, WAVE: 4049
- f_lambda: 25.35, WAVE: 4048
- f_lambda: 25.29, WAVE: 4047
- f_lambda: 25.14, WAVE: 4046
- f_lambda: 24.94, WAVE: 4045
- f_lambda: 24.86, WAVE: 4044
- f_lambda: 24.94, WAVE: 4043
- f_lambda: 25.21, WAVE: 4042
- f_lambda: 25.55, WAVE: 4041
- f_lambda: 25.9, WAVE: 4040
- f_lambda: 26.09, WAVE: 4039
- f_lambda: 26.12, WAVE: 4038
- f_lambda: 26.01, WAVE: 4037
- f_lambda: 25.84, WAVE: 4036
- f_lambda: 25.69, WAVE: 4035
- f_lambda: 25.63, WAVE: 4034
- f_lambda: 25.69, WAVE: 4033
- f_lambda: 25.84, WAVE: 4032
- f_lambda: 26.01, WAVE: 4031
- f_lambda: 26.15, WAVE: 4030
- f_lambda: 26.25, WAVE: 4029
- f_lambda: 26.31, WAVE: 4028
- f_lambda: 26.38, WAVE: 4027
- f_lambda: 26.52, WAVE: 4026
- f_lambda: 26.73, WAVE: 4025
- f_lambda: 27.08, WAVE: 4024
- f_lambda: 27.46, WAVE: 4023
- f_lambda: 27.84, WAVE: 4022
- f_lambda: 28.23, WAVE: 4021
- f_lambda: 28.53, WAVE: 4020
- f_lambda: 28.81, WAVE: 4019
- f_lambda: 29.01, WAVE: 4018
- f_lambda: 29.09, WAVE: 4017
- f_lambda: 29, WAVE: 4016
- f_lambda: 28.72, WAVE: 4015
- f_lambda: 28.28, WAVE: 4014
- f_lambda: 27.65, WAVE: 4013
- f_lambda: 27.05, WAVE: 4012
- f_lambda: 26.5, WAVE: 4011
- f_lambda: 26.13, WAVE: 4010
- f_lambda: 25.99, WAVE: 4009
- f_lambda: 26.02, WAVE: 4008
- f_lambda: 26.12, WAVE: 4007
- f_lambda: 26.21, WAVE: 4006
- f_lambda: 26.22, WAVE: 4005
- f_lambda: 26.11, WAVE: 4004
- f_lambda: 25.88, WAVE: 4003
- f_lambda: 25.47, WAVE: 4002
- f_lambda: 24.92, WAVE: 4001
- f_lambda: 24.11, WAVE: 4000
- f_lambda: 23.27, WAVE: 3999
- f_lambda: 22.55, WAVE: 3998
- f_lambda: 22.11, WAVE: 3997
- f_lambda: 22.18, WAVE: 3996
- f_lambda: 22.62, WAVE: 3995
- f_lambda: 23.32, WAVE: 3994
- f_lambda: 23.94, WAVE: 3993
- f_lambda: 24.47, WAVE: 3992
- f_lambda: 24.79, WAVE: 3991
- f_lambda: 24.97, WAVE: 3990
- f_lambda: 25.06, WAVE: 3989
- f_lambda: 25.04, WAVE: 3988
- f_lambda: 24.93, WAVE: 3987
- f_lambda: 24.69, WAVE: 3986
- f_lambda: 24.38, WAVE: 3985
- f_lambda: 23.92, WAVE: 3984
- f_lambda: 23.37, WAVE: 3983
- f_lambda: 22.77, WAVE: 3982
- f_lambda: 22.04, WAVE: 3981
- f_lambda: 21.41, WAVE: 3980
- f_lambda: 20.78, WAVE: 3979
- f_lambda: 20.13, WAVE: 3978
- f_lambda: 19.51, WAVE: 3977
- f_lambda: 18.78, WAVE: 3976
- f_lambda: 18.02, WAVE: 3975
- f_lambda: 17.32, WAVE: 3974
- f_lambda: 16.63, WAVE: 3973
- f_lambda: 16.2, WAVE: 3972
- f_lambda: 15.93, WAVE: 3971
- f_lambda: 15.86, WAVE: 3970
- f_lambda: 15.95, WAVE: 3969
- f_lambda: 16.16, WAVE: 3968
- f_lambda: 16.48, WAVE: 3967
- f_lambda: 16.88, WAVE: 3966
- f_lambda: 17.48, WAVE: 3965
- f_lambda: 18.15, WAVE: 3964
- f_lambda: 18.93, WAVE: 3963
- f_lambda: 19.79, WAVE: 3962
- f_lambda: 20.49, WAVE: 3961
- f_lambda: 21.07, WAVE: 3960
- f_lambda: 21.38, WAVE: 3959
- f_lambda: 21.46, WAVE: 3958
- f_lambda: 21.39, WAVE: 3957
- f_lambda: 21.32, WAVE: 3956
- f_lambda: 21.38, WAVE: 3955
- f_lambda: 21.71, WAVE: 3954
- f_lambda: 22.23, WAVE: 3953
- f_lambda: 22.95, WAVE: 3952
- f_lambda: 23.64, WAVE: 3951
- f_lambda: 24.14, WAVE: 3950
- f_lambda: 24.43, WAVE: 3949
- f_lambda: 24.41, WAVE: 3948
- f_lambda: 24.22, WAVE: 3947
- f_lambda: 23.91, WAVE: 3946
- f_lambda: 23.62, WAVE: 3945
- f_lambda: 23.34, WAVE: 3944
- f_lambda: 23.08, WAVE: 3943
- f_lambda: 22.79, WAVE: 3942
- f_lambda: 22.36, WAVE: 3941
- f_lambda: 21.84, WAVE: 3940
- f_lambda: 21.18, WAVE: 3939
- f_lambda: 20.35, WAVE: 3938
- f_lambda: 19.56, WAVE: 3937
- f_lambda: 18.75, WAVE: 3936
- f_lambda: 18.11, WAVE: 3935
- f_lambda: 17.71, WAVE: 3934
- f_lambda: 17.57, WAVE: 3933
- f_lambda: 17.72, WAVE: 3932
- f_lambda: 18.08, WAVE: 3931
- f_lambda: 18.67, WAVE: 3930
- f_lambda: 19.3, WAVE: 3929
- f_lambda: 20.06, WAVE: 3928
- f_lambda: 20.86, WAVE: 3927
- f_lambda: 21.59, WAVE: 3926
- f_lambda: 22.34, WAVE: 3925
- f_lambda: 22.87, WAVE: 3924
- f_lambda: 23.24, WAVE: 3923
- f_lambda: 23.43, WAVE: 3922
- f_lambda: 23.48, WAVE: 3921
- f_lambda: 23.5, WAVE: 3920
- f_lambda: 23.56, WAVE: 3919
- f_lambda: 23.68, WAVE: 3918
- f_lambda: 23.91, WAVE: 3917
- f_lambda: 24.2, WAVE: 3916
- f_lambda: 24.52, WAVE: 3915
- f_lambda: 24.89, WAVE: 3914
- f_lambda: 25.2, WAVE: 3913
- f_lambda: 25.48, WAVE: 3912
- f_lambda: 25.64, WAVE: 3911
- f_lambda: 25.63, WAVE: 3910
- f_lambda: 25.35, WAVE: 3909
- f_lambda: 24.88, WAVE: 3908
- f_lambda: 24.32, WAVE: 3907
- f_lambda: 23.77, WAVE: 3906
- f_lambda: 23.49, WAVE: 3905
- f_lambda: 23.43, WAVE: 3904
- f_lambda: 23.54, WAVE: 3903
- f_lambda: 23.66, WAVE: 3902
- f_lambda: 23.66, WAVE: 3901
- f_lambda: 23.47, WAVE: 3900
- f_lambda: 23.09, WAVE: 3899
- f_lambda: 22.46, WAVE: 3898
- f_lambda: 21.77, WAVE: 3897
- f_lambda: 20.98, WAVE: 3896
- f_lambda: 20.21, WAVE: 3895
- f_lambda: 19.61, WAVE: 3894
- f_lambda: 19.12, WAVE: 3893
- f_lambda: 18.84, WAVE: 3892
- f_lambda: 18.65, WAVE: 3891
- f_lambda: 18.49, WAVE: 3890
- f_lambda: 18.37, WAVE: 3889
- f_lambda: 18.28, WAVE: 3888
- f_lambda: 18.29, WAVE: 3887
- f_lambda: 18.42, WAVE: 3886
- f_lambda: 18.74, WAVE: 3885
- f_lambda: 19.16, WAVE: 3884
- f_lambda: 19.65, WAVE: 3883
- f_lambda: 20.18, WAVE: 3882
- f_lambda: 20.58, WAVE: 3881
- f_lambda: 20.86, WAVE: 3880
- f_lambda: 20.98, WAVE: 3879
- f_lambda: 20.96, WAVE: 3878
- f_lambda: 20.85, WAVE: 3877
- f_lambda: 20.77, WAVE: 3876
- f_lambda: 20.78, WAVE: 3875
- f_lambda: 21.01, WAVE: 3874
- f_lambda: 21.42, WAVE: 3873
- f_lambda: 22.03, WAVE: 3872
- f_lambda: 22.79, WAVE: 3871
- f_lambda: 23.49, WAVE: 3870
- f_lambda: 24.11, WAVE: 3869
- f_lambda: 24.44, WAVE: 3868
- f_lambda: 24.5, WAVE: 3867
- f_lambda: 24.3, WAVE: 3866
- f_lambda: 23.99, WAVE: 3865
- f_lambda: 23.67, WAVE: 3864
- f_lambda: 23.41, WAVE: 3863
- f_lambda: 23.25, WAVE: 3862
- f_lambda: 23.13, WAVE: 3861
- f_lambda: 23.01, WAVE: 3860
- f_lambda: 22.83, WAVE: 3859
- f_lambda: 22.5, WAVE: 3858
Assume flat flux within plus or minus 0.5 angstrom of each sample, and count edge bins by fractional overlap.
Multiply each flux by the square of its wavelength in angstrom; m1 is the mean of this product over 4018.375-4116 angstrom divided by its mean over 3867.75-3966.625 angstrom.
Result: 1.25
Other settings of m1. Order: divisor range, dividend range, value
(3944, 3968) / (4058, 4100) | 1.26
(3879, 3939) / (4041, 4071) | 1.29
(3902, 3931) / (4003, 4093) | 1.20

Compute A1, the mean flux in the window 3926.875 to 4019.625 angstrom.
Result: 22.3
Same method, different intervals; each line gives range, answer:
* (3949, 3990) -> 20.6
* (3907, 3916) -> 25.1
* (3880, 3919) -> 22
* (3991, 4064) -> 25.9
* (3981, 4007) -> 24.3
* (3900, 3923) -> 24.2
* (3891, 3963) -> 22.2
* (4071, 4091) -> 25.6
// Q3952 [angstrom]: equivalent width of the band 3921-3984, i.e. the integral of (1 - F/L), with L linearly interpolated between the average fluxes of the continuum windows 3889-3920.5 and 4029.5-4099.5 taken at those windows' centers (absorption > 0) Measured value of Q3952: 8.4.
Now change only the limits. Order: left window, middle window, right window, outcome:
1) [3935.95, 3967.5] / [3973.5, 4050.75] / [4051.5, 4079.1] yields -3.7 angstrom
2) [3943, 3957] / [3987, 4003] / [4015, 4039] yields 0.9 angstrom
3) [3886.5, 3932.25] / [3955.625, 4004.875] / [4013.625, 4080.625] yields 6.1 angstrom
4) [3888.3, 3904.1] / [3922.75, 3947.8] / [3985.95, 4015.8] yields 1.9 angstrom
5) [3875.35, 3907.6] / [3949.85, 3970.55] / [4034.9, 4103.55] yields 2.5 angstrom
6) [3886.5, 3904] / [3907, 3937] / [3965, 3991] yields -2.2 angstrom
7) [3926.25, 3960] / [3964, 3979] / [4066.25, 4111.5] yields 3.1 angstrom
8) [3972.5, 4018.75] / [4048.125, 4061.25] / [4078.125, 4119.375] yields -1.1 angstrom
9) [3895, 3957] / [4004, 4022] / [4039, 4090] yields -2.2 angstrom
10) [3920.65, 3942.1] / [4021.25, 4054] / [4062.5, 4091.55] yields -2.1 angstrom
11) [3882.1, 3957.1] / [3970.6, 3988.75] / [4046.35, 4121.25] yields 1.5 angstrom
